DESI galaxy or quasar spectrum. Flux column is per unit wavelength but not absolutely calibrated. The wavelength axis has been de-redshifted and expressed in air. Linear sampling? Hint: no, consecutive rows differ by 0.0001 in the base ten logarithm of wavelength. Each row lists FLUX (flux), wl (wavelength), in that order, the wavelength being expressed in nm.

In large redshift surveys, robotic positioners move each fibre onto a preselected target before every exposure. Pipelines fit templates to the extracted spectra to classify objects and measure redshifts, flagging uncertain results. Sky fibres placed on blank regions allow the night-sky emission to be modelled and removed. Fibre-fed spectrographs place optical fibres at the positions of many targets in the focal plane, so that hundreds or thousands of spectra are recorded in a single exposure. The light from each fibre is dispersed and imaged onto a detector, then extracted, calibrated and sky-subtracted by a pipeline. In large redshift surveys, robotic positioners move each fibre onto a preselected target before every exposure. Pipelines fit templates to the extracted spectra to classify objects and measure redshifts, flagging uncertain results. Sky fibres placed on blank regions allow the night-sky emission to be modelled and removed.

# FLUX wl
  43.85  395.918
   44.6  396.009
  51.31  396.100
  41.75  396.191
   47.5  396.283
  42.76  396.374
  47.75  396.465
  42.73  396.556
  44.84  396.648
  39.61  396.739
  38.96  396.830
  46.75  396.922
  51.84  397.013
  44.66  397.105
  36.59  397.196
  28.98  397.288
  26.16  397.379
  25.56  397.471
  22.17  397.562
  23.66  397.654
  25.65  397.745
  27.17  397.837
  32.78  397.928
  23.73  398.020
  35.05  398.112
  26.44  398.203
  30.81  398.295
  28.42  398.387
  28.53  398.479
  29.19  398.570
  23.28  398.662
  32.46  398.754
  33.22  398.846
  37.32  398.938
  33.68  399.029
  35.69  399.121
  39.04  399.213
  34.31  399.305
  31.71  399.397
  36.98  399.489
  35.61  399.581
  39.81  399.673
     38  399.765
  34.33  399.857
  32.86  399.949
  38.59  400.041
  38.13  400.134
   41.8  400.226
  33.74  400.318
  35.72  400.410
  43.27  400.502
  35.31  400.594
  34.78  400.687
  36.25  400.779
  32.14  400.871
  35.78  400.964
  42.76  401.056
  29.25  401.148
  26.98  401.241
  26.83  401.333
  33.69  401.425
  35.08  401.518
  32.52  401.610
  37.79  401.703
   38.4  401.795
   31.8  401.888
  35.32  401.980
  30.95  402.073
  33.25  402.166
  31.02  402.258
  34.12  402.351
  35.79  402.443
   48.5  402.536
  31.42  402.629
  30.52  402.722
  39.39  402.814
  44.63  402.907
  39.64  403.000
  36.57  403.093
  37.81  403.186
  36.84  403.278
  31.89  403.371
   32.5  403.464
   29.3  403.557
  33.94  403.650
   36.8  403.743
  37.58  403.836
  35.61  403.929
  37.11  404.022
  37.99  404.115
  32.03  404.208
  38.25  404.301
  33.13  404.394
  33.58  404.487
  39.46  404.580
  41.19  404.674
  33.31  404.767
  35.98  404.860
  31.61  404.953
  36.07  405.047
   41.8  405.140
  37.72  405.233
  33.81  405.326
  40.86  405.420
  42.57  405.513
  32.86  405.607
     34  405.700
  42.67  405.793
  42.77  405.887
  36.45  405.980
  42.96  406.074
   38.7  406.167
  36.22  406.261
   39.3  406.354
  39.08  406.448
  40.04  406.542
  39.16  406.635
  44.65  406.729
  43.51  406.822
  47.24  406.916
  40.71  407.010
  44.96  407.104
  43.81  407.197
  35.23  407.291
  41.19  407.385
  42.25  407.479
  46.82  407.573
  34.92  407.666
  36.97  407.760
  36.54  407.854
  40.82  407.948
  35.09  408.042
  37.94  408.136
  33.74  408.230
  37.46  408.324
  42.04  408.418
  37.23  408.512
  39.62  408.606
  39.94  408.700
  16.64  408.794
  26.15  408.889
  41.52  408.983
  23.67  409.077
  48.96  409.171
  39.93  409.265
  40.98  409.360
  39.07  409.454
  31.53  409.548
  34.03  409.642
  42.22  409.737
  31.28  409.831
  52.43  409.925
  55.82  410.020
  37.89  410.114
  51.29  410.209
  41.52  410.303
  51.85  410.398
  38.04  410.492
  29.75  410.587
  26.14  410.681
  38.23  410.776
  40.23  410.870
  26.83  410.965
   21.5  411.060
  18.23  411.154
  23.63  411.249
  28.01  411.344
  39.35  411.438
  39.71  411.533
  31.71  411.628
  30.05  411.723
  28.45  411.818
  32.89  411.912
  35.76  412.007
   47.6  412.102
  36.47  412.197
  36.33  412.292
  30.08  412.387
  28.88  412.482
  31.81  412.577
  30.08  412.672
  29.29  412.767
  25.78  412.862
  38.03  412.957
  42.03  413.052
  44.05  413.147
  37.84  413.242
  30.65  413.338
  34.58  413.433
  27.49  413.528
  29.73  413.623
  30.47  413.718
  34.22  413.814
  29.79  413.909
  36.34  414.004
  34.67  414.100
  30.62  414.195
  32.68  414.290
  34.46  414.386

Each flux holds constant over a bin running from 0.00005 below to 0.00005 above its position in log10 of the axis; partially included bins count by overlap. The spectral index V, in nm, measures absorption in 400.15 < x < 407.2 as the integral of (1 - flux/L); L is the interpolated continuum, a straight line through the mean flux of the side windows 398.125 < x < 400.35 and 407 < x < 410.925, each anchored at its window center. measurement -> -0.14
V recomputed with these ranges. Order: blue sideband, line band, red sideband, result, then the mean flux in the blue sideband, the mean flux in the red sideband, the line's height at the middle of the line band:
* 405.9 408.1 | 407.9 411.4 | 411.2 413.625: 0.072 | 40.3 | 33.5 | 37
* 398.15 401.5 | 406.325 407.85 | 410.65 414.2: -0.362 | 34.1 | 32.6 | 33.2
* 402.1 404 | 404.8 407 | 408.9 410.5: -0.060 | 35.8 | 41.1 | 38.1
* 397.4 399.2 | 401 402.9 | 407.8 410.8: -0.131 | 29.3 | 38.1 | 32.3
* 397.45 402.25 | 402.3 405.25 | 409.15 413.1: -0.200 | 33.1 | 35.7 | 34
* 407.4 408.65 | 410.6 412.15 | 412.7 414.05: 0.161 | 38.6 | 33.5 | 35.5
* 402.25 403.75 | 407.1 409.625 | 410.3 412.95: -0.256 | 36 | 32.7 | 34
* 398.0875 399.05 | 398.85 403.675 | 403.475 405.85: -0.343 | 30.6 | 36.3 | 33.1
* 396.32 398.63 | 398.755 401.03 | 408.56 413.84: -0.131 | 34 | 35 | 34.2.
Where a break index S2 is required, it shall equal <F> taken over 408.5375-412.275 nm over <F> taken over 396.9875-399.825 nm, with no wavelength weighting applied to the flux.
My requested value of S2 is 1.1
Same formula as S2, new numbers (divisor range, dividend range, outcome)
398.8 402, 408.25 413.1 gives 1.00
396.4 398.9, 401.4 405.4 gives 1.07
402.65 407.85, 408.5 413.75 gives 0.92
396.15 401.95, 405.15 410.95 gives 1.12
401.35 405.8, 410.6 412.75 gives 0.89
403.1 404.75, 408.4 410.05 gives 1.06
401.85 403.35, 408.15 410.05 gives 1.04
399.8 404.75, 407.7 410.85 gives 1.07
